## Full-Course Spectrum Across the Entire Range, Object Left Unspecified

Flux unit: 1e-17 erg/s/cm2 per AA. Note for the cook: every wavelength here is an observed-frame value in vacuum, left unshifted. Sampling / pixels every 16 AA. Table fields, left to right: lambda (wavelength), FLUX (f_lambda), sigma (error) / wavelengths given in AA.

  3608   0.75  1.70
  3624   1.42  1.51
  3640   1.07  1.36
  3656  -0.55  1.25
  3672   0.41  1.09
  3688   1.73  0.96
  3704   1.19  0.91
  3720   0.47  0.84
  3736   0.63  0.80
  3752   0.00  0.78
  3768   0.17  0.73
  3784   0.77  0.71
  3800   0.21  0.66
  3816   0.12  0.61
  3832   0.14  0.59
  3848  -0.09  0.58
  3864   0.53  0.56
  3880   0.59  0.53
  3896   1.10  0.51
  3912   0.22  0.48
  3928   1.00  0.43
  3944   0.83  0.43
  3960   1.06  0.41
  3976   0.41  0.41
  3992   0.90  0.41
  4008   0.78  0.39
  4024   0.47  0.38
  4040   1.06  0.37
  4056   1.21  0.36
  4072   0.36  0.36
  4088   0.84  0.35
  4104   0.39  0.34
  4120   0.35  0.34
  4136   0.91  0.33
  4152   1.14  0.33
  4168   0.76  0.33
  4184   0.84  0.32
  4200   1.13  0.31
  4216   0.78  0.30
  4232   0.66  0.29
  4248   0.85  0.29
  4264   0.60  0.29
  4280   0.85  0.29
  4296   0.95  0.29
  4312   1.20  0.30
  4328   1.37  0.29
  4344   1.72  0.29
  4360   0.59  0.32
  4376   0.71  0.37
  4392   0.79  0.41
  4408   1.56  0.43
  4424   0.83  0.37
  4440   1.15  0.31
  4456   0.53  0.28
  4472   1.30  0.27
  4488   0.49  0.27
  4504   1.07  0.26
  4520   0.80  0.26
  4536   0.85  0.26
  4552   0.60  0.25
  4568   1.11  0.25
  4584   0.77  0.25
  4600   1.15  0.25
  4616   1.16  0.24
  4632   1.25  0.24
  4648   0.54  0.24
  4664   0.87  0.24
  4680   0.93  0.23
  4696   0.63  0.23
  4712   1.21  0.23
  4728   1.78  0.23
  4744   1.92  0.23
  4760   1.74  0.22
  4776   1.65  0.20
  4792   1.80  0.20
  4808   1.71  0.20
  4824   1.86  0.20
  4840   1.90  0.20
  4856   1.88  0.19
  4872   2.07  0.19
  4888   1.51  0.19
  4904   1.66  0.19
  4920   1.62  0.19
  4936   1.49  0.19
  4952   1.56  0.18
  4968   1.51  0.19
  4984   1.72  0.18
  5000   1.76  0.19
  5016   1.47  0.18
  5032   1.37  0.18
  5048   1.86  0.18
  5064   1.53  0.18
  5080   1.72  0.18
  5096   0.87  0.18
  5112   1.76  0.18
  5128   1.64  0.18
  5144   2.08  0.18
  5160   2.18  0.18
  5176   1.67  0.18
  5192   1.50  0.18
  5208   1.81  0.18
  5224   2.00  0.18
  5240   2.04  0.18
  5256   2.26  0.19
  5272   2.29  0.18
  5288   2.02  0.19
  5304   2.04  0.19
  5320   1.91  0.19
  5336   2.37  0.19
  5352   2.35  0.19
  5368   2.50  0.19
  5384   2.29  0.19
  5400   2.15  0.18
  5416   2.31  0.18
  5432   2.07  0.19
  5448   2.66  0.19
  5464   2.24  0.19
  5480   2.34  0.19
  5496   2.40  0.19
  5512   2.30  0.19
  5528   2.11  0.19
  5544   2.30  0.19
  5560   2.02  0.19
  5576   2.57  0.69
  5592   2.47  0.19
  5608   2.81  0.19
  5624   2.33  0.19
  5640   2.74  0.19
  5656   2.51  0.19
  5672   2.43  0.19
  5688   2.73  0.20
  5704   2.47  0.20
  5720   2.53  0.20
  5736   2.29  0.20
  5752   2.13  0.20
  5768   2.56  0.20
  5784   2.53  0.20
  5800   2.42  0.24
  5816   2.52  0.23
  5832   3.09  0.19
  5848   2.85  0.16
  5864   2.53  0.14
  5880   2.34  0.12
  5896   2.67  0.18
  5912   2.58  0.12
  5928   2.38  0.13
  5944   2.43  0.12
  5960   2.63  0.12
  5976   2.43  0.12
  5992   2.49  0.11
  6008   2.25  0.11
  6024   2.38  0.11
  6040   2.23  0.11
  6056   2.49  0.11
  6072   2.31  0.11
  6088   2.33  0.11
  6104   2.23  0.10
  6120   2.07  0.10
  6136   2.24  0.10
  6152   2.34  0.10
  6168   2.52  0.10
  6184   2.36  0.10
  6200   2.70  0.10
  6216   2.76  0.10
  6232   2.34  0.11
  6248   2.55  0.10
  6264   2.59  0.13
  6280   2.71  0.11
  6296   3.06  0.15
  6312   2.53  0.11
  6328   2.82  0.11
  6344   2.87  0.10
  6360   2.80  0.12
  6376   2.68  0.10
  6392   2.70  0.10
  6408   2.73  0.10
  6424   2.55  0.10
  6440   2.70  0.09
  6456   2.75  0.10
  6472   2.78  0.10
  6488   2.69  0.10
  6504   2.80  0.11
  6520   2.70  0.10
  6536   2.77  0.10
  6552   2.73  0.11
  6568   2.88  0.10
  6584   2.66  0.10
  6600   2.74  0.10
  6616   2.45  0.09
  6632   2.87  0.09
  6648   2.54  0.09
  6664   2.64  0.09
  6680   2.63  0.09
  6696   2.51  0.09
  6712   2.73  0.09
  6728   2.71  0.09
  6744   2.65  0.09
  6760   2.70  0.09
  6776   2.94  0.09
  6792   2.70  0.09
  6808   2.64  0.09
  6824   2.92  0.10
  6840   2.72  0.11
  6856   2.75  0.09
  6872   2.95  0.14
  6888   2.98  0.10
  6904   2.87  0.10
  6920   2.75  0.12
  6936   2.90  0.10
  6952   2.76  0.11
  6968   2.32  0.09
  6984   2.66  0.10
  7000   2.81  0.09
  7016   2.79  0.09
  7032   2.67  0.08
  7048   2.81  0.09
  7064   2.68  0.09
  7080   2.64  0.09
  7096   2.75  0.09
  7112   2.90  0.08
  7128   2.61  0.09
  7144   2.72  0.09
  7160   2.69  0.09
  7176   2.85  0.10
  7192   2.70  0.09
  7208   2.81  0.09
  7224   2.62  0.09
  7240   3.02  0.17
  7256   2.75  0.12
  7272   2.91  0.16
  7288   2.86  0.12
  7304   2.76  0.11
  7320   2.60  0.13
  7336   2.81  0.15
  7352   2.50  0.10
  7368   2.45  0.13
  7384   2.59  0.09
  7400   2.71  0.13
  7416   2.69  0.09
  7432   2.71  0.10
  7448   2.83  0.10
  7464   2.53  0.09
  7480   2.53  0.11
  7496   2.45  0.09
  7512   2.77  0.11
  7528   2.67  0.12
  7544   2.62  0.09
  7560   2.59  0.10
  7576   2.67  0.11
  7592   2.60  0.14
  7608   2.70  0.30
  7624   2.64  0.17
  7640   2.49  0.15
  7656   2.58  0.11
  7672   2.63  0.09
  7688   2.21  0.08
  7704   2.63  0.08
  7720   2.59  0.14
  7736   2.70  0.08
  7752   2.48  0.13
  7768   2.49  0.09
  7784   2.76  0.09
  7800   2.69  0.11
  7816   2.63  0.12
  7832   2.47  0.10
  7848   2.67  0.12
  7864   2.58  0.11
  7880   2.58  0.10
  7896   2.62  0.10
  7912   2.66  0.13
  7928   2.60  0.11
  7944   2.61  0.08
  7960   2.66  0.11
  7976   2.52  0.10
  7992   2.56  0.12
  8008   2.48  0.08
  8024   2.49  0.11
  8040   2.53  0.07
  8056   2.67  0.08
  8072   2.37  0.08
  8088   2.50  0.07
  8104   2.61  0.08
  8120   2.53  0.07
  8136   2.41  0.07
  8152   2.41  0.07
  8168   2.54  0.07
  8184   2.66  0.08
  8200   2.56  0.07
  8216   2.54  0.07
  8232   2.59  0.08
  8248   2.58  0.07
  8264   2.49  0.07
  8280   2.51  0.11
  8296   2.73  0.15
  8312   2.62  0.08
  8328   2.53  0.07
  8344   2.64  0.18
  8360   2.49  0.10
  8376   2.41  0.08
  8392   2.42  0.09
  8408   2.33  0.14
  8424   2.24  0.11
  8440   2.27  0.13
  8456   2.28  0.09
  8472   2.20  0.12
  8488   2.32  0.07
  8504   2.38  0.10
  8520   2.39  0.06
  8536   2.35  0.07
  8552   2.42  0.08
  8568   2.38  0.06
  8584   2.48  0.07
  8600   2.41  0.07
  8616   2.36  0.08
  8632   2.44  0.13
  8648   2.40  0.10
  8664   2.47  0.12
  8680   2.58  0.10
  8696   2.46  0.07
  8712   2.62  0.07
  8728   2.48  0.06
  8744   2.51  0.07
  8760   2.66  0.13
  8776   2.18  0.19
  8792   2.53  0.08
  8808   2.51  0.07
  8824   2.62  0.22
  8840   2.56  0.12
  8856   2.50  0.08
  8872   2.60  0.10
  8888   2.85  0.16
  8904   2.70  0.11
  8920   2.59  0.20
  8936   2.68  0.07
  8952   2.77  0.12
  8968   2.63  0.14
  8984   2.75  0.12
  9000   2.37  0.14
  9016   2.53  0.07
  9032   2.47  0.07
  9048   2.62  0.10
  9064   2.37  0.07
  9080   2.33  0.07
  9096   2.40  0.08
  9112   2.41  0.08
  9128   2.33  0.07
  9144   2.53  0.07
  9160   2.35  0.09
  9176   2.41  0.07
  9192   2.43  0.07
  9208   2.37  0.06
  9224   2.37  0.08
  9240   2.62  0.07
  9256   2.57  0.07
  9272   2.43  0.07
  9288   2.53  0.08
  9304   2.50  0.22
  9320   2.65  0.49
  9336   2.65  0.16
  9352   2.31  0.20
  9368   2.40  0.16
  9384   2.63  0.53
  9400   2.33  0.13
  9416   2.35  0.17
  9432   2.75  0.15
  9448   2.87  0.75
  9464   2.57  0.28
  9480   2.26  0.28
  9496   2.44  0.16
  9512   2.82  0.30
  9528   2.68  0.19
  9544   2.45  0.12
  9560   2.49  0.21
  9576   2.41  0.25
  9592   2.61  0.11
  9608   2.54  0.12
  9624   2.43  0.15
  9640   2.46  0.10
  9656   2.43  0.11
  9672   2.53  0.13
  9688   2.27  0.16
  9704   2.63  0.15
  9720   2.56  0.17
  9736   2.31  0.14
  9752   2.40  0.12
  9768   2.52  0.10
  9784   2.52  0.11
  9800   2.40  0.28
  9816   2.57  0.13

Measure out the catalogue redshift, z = 0.18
